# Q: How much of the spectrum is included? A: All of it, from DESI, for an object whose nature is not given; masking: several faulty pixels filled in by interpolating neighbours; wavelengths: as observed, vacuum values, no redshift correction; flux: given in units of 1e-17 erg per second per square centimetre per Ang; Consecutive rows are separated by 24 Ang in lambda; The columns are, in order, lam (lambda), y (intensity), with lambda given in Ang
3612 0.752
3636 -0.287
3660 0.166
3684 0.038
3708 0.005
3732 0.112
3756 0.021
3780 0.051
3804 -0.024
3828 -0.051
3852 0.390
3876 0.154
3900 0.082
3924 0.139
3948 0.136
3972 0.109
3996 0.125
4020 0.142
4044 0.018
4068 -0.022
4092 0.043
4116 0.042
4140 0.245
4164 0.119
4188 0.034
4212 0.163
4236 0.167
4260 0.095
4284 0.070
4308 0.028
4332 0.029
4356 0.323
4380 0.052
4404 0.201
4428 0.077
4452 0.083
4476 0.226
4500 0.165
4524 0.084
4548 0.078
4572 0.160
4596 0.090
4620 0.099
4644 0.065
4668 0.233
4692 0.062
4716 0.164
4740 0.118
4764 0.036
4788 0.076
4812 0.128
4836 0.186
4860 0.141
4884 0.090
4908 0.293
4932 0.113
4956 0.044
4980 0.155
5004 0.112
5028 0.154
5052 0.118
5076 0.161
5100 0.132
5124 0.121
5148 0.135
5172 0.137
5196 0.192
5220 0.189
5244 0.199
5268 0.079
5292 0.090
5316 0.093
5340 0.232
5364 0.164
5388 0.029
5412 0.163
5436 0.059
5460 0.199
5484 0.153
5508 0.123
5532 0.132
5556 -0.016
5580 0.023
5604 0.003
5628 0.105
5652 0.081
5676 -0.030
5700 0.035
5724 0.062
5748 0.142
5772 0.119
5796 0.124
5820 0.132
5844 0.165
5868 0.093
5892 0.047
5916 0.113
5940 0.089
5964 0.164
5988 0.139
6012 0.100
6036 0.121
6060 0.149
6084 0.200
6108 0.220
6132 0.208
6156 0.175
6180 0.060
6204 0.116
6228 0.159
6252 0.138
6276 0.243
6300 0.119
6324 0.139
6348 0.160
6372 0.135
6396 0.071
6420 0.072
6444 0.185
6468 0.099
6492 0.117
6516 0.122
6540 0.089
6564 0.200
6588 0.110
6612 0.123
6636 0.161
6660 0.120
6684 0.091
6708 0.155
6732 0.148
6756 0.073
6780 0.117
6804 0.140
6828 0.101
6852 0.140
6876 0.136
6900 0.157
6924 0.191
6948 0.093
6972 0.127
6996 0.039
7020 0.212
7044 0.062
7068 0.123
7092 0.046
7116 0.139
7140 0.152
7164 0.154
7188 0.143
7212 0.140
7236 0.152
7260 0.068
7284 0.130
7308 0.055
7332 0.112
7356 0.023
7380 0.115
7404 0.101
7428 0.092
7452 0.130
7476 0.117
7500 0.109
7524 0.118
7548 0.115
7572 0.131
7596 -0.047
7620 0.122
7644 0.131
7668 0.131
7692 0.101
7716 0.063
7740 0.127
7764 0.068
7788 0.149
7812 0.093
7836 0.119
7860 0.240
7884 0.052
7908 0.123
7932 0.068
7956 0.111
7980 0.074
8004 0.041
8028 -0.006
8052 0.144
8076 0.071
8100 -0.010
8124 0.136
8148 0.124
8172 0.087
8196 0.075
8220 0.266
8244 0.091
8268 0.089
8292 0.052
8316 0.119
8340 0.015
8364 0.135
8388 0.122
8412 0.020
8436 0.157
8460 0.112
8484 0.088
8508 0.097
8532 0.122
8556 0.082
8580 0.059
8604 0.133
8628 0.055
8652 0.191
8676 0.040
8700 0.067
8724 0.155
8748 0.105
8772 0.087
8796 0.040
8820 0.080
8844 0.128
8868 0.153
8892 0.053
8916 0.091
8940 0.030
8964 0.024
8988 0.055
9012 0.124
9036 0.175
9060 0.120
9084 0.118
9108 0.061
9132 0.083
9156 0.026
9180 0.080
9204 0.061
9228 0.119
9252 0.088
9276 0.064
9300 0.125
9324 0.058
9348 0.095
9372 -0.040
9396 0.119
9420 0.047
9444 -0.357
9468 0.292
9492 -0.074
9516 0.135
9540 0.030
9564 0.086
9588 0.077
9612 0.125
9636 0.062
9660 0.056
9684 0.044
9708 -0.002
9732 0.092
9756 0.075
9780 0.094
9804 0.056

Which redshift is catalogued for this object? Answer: 0.252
